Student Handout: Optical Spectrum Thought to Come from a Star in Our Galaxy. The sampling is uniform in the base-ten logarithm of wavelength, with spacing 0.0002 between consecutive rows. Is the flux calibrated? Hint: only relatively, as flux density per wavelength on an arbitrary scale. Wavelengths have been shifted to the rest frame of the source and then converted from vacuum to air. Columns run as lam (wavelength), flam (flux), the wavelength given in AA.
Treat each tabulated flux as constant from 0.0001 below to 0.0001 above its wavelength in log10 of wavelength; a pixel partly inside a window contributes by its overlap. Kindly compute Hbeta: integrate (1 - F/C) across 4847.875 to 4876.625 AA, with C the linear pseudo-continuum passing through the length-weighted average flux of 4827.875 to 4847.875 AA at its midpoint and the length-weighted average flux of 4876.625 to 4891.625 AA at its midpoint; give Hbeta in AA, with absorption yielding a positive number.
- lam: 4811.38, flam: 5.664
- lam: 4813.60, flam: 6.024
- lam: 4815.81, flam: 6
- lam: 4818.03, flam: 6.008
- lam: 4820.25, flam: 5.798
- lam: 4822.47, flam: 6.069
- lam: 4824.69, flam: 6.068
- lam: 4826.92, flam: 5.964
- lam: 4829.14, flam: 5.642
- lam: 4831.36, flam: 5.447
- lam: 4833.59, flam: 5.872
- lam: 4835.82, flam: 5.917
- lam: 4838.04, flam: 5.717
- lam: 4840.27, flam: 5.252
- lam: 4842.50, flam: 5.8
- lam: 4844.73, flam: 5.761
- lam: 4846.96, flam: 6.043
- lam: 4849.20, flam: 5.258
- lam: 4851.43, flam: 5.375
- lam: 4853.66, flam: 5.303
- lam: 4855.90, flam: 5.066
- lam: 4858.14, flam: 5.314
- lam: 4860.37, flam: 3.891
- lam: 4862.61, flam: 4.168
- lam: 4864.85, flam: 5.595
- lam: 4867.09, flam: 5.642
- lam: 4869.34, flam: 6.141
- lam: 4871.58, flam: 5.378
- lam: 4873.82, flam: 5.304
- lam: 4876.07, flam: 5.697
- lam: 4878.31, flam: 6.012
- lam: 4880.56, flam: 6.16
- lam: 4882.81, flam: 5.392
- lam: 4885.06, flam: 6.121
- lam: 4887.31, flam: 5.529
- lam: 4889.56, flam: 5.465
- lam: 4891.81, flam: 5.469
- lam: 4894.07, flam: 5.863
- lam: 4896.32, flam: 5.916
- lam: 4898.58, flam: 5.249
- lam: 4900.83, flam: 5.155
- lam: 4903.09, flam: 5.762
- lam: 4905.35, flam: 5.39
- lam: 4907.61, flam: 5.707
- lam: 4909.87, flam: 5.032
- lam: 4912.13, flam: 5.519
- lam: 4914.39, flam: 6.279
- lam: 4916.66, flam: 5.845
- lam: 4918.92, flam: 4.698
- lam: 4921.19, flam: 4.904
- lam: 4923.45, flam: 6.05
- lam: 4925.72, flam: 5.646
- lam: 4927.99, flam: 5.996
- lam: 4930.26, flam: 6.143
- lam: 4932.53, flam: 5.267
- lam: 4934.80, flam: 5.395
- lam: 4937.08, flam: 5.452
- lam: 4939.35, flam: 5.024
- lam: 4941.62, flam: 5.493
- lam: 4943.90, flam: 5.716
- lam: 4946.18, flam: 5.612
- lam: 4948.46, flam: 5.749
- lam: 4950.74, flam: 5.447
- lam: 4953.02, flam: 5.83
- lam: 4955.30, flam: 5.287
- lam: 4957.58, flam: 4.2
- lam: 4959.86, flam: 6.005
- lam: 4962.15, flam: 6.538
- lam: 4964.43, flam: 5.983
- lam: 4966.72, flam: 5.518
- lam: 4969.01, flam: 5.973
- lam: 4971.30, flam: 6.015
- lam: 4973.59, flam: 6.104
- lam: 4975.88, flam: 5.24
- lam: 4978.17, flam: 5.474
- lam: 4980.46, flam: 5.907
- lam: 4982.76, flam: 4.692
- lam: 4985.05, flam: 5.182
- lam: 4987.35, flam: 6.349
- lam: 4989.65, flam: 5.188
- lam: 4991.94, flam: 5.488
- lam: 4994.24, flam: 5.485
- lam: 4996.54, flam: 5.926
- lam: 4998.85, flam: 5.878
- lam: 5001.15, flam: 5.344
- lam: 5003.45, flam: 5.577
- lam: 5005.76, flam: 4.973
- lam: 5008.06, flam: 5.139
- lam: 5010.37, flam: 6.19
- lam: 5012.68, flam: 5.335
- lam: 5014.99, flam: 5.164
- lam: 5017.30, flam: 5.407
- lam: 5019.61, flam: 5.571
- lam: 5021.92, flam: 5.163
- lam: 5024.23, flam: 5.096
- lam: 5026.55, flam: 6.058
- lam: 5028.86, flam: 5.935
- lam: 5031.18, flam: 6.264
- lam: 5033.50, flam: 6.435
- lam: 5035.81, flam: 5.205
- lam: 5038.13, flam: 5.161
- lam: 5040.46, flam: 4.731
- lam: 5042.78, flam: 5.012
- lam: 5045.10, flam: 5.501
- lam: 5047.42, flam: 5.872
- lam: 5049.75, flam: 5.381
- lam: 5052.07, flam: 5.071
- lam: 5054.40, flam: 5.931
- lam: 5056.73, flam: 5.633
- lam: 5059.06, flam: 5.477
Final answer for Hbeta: 2.51 AA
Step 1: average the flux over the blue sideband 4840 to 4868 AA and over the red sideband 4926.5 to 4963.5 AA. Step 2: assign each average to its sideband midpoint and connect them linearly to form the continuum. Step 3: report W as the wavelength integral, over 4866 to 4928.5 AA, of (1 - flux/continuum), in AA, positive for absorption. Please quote -2.4 AA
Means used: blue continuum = 5.26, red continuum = 5.58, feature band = 5.61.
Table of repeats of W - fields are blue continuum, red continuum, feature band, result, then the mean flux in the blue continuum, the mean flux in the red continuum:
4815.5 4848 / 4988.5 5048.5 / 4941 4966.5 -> 0.0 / 5.82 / 5.5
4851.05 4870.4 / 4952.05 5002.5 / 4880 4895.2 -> -1.3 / 5.15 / 5.62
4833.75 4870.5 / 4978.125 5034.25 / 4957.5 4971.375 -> -0.8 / 5.4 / 5.56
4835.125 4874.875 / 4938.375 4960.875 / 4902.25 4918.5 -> -0.6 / 5.38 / 5.44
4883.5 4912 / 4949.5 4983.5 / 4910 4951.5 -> 0.2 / 5.55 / 5.63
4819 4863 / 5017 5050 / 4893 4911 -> 0.0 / 5.51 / 5.53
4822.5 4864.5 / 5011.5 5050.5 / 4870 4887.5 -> -0.8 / 5.45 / 5.49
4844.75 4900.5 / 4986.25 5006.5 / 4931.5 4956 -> 0.2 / 5.47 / 5.59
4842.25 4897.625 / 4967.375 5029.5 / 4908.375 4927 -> 0.0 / 5.5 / 5.55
